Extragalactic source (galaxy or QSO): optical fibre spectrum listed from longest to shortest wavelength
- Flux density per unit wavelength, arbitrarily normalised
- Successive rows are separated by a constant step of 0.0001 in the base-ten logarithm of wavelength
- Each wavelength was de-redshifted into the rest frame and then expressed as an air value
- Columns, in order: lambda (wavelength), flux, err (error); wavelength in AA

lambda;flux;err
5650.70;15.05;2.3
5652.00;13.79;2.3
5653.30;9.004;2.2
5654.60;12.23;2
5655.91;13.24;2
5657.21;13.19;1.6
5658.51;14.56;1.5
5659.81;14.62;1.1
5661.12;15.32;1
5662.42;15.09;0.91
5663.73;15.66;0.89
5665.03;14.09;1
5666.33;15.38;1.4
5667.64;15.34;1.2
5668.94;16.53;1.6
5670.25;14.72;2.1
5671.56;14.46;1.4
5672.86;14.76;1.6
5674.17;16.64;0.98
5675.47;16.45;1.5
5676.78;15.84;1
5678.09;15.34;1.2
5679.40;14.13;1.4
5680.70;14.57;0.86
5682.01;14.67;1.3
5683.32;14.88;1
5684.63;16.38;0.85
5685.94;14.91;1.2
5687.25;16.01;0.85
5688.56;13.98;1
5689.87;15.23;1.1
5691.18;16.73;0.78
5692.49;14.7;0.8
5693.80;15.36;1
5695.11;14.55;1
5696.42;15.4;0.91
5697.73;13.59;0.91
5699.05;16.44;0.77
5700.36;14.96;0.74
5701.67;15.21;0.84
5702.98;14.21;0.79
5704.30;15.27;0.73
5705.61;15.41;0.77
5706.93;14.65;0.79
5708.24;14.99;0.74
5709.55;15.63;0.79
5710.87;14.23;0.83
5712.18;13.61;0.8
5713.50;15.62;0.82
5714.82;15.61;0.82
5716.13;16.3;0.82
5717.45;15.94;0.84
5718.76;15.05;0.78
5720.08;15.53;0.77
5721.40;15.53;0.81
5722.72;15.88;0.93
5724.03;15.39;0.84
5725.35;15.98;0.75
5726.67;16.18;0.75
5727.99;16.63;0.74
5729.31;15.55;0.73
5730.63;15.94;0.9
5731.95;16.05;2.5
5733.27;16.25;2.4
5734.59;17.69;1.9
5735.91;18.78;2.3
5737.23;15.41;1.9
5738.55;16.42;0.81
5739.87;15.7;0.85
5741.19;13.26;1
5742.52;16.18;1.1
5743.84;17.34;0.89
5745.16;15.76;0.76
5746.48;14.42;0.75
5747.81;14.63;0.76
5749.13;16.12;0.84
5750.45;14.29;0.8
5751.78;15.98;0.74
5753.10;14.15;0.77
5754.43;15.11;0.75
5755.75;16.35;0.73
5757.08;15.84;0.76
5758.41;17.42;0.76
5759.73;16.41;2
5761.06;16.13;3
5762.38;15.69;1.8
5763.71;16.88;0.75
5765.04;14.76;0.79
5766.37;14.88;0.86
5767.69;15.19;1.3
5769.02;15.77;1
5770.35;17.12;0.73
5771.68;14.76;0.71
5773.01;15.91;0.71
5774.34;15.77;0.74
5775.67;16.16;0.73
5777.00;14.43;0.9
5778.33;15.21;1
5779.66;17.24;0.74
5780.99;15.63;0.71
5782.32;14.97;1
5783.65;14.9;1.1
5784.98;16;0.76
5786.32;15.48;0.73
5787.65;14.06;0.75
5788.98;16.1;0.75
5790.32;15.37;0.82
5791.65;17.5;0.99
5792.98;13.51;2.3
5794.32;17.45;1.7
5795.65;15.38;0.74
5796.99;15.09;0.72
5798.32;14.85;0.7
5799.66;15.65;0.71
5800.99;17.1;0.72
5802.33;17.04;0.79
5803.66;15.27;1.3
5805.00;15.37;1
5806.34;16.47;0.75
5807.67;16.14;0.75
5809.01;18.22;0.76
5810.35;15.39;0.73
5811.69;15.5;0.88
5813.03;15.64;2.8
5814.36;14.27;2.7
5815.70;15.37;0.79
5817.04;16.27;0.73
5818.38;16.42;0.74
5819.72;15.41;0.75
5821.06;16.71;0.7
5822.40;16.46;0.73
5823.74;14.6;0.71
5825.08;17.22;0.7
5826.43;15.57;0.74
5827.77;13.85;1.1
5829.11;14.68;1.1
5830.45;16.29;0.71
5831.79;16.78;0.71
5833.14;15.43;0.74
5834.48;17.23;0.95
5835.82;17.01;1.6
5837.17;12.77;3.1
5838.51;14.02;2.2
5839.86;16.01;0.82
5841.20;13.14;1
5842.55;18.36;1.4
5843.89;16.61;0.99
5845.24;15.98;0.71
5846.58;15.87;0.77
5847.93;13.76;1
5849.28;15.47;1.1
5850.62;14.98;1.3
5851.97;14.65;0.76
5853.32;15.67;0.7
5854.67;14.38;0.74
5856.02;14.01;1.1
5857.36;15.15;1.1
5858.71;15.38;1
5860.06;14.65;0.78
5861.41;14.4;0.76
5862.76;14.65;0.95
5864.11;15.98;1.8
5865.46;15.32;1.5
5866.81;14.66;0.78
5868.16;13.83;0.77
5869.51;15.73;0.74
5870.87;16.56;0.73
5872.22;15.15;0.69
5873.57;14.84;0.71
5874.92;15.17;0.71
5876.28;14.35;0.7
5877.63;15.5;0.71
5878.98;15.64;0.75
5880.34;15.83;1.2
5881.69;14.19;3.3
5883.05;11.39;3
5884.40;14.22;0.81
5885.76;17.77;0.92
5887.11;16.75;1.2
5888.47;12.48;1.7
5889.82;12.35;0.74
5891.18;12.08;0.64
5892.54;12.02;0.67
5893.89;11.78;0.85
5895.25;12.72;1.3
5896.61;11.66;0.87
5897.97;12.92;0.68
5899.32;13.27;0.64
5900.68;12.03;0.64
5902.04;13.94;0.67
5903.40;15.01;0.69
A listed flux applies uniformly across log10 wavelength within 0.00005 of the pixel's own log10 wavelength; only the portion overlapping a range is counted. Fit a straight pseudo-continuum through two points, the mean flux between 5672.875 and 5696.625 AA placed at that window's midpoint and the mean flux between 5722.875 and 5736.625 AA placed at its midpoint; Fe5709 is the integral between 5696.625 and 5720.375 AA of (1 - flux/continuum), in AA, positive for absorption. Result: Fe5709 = 1.2 AA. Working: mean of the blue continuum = 15.3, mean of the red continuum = 16.4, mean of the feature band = 15.1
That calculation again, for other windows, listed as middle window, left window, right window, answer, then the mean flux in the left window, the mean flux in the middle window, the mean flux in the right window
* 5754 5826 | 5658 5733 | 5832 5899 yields -4.1 AA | 15.3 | 15.8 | 14.7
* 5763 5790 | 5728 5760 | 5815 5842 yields 0.4 AA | 15.9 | 15.6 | 15.6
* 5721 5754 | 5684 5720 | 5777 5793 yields -1.0 AA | 15.2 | 15.8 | 15.5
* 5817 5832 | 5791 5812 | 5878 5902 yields -0.4 AA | 16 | 15.8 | 13.5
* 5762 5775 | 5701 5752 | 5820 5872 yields -0.1 AA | 15.6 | 15.7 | 15.4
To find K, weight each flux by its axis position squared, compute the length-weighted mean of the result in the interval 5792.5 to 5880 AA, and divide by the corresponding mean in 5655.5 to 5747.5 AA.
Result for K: 1.1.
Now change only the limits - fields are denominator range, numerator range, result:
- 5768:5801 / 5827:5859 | 1.00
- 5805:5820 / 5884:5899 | 0.86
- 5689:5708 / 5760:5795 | 1.07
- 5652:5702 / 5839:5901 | 1.05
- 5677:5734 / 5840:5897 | 1.01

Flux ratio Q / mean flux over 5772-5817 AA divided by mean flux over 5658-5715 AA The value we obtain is 1.04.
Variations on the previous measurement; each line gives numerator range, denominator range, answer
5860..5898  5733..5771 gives 0.90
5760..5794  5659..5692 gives 1.02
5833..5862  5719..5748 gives 0.96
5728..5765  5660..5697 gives 1.04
